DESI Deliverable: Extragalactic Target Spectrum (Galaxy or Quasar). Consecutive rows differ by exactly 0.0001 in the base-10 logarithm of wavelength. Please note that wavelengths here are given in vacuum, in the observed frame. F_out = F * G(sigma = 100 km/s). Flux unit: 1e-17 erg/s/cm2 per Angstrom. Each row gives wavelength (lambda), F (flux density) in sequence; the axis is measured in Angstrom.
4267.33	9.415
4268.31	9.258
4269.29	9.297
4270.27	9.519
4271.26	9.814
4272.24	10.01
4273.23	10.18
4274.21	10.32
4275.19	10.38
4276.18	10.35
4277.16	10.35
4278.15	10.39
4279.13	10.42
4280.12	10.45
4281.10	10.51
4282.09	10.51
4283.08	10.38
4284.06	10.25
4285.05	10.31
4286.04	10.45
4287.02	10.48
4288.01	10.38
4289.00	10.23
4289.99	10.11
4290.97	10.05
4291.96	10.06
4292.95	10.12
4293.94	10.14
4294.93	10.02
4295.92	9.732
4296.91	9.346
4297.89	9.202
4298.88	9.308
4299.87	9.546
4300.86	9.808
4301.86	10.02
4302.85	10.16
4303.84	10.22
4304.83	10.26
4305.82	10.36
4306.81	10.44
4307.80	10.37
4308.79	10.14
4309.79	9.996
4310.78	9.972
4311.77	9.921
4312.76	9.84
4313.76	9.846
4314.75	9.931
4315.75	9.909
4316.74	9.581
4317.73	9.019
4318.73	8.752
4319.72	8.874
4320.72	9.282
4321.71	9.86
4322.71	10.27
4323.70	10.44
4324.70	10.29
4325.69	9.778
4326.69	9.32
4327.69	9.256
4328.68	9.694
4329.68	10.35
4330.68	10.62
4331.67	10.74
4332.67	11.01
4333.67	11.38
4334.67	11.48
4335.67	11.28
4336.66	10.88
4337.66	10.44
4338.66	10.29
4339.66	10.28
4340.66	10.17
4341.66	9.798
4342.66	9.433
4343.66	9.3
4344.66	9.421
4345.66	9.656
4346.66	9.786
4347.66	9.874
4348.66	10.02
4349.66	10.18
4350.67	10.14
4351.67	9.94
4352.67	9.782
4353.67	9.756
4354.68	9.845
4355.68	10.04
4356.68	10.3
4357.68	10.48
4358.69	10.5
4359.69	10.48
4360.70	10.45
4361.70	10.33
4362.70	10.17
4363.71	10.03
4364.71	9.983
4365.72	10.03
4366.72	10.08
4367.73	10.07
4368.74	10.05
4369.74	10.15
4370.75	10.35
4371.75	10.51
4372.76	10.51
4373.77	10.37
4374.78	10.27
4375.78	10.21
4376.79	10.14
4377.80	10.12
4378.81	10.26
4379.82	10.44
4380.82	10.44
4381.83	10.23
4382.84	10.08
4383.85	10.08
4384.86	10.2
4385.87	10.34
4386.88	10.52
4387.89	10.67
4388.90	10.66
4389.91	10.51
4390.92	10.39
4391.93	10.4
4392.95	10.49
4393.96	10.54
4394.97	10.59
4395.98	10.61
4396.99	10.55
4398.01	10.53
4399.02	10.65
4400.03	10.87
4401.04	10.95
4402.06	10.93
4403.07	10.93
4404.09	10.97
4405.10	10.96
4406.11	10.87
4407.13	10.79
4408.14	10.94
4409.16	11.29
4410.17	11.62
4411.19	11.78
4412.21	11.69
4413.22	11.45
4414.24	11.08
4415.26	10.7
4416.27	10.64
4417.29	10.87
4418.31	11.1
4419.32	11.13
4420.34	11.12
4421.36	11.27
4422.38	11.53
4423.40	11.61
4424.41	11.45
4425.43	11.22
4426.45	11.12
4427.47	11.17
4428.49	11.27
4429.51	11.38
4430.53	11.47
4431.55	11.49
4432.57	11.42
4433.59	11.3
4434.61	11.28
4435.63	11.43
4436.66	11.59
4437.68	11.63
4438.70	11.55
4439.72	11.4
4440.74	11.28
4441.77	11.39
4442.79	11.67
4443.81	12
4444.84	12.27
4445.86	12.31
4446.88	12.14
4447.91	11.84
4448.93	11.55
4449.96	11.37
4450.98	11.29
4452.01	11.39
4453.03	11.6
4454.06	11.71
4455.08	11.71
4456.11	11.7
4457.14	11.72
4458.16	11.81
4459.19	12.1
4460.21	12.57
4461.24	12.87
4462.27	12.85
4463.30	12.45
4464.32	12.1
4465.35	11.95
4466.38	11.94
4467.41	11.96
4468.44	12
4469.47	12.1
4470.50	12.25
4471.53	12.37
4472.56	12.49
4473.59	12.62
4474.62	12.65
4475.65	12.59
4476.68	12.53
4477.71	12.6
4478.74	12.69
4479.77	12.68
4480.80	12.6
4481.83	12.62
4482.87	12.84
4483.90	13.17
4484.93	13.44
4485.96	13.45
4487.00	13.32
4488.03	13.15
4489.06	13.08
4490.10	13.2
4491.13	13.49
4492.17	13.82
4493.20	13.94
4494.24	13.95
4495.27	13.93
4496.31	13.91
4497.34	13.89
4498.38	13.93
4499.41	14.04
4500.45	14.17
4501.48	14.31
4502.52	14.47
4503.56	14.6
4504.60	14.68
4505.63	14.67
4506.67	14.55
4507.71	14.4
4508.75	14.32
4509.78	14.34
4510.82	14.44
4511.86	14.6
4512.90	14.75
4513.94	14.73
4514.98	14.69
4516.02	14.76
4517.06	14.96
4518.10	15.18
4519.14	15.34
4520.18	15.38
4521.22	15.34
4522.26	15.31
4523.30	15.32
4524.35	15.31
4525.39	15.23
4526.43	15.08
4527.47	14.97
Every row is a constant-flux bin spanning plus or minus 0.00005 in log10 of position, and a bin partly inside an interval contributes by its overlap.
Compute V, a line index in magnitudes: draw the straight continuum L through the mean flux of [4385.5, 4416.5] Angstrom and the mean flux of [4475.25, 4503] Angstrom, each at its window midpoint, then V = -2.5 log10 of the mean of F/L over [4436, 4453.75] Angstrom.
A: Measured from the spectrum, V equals 0.04 mag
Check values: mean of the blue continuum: 10.8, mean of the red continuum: 13.4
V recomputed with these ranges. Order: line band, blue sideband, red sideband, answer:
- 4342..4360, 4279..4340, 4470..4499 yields 0.09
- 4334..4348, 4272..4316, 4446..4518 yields 0.07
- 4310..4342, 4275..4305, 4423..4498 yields 0.05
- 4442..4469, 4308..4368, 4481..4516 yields 0.08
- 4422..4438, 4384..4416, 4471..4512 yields 0.03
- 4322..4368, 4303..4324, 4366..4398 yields -0.01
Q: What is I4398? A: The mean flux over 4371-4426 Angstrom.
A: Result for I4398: 10.8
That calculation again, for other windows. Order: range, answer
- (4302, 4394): 10.1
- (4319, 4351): 10.1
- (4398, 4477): 11.6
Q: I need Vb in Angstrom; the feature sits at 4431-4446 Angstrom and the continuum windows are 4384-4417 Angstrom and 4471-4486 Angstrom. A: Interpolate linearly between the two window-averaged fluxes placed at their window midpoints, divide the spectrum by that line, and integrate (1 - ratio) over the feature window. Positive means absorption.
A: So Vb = 0.21 Angstrom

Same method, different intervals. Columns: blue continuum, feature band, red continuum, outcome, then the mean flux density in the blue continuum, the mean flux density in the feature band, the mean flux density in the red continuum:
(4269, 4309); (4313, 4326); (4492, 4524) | 1.27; 10.1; 9.68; 14.6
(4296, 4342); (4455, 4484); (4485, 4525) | 2.51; 10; 12.4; 14.4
